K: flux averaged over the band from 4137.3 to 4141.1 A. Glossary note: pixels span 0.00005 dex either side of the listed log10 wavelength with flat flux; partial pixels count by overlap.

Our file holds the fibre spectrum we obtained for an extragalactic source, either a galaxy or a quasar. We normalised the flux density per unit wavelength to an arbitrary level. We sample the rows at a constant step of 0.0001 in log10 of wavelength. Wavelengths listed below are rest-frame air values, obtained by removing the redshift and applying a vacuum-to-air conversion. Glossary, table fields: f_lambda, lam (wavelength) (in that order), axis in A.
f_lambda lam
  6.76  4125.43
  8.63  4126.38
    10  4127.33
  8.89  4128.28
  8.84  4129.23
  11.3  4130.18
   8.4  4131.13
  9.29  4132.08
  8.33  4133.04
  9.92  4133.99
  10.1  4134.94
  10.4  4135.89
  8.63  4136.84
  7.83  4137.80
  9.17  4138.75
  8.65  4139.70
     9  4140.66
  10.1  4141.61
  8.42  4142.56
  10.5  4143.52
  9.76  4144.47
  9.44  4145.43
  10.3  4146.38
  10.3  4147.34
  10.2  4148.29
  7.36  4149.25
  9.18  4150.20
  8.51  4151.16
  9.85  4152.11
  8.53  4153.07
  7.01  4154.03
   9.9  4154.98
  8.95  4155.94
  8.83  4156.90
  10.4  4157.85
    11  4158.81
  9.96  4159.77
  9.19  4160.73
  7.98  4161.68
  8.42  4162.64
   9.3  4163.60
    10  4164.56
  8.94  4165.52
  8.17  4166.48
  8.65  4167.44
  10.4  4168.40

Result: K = 8.64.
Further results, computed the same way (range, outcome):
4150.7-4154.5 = 8.47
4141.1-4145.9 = 9.64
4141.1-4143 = 9.31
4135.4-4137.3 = 9.55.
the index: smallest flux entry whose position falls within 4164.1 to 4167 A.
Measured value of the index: 8.17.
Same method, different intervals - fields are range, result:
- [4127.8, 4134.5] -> 8.33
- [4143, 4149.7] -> 7.36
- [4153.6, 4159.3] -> 7.01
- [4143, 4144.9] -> 9.76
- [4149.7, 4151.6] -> 8.51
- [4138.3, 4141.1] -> 8.65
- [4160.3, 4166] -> 7.98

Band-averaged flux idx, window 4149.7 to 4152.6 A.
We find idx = 9.17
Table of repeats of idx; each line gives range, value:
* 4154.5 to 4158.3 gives 9.53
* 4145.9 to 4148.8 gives 10.2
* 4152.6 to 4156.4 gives 8.6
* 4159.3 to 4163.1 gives 8.9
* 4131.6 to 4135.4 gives 9.4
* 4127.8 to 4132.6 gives 9.33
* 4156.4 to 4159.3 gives 10.1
